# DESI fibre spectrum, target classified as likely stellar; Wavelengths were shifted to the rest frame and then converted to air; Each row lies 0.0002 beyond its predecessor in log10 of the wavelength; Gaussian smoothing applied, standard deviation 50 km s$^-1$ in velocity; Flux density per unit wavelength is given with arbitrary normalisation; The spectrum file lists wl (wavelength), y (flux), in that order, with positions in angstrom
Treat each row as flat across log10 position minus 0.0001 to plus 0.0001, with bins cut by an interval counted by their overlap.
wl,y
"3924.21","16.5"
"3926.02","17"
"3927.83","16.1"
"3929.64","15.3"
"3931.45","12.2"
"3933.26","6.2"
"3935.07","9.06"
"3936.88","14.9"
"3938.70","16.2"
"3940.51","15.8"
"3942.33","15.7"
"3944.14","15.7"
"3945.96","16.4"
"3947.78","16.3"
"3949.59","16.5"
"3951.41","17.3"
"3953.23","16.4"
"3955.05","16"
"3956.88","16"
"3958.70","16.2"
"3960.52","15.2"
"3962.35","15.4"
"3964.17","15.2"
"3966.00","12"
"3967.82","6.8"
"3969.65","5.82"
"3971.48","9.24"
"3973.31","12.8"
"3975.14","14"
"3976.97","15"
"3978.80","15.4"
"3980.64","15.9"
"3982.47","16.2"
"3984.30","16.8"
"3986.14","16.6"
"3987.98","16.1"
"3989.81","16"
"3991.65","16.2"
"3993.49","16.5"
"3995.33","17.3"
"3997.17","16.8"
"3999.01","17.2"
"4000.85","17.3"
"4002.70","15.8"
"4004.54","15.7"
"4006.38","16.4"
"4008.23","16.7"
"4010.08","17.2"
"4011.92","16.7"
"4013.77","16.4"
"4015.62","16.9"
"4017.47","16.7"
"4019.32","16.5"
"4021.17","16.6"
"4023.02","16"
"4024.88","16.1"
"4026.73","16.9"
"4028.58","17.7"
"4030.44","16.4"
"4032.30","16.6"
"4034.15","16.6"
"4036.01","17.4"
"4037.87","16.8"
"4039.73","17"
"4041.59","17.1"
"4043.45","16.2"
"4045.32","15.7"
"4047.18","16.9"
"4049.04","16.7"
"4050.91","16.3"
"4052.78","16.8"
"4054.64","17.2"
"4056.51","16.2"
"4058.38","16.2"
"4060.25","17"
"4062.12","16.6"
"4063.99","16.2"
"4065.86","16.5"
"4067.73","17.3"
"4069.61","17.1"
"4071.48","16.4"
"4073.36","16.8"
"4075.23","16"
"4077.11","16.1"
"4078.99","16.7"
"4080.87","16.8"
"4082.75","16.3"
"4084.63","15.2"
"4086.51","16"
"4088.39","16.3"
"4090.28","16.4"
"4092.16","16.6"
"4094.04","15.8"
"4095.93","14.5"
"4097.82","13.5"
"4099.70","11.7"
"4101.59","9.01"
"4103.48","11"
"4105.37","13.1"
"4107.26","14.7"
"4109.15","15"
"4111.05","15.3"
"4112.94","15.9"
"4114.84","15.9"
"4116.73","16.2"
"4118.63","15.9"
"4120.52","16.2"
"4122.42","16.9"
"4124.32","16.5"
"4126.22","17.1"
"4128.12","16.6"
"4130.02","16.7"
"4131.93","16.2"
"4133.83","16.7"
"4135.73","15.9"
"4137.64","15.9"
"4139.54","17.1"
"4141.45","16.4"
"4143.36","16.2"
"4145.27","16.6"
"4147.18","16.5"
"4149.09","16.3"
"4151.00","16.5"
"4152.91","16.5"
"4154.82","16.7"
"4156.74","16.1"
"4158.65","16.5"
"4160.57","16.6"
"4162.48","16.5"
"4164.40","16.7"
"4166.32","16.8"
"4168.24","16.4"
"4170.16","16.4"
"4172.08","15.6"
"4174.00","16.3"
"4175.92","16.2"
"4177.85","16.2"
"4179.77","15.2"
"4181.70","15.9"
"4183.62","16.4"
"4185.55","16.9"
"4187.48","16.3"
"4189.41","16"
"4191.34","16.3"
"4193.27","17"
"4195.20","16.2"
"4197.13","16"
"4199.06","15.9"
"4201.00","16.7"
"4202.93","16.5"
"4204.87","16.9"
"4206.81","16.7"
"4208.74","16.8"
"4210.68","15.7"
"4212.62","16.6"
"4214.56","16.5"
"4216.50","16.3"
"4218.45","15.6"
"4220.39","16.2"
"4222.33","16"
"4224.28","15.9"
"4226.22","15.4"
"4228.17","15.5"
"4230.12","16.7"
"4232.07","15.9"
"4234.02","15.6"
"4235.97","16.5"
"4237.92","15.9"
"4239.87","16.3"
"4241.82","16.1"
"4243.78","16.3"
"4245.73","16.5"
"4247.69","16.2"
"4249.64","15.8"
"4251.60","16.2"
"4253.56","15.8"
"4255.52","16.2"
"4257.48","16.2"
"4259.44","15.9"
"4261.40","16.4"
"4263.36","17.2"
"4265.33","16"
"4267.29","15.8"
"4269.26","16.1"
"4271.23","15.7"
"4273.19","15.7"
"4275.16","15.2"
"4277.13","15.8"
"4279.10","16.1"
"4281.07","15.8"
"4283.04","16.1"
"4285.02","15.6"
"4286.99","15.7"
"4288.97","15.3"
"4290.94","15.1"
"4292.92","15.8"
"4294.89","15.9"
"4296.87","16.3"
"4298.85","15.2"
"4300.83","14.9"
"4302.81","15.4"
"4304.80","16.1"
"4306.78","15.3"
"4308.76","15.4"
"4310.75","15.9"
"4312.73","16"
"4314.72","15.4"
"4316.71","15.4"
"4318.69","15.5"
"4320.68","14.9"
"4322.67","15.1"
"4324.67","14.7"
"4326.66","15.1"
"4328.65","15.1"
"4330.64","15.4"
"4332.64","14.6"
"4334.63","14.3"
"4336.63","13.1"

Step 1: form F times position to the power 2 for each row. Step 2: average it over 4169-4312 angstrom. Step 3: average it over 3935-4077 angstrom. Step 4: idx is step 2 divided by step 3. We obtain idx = 1.1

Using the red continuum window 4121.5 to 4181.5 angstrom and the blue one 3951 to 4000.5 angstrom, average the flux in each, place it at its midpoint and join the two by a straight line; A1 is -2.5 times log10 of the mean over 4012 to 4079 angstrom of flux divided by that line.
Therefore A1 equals -0.08 mag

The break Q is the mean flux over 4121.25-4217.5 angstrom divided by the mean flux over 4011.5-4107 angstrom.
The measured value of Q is 1.0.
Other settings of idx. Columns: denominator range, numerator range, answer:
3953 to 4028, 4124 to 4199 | 1.16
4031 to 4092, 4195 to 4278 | 1.06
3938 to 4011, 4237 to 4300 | 1.20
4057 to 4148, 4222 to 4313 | 1.09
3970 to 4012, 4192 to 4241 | 1.15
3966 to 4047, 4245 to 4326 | 1.15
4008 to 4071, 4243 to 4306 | 1.07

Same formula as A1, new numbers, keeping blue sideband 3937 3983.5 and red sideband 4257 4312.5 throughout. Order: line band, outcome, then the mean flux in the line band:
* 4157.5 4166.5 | -0.09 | 16.6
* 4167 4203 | -0.06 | 16.2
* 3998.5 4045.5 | -0.13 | 16.6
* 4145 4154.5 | -0.08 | 16.5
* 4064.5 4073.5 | -0.13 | 16.8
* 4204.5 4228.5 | -0.04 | 16.2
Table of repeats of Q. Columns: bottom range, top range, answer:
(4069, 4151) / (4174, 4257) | 1.03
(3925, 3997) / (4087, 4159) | 1.07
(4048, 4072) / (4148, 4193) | 0.98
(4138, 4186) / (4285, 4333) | 0.94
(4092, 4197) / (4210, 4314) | 1.01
